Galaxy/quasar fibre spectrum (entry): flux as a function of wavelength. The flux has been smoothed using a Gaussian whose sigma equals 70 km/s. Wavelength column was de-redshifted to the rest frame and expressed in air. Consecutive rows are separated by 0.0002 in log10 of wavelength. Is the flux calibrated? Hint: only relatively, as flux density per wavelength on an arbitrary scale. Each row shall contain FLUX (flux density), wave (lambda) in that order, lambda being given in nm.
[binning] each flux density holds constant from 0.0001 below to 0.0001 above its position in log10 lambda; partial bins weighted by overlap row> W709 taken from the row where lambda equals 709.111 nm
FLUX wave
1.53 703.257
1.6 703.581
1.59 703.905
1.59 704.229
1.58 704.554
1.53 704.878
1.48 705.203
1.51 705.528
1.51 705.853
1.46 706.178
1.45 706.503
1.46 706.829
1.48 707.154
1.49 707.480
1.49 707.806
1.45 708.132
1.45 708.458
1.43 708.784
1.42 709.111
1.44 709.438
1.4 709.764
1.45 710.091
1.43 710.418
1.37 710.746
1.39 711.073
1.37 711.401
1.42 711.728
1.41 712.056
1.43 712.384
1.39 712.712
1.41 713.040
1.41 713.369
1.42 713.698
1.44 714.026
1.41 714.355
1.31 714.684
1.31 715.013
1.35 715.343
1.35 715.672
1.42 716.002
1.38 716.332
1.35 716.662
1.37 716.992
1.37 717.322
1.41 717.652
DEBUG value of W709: 1.42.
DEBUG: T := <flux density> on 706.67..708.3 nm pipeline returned 1.47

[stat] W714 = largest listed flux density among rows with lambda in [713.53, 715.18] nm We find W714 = 1.44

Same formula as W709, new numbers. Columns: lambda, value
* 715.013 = 1.31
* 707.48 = 1.49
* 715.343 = 1.35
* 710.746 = 1.37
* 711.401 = 1.37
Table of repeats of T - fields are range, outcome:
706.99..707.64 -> 1.49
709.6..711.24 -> 1.41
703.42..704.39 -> 1.59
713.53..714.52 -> 1.42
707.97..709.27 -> 1.44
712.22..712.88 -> 1.41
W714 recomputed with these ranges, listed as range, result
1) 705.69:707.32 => 1.51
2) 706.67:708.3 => 1.49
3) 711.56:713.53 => 1.43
